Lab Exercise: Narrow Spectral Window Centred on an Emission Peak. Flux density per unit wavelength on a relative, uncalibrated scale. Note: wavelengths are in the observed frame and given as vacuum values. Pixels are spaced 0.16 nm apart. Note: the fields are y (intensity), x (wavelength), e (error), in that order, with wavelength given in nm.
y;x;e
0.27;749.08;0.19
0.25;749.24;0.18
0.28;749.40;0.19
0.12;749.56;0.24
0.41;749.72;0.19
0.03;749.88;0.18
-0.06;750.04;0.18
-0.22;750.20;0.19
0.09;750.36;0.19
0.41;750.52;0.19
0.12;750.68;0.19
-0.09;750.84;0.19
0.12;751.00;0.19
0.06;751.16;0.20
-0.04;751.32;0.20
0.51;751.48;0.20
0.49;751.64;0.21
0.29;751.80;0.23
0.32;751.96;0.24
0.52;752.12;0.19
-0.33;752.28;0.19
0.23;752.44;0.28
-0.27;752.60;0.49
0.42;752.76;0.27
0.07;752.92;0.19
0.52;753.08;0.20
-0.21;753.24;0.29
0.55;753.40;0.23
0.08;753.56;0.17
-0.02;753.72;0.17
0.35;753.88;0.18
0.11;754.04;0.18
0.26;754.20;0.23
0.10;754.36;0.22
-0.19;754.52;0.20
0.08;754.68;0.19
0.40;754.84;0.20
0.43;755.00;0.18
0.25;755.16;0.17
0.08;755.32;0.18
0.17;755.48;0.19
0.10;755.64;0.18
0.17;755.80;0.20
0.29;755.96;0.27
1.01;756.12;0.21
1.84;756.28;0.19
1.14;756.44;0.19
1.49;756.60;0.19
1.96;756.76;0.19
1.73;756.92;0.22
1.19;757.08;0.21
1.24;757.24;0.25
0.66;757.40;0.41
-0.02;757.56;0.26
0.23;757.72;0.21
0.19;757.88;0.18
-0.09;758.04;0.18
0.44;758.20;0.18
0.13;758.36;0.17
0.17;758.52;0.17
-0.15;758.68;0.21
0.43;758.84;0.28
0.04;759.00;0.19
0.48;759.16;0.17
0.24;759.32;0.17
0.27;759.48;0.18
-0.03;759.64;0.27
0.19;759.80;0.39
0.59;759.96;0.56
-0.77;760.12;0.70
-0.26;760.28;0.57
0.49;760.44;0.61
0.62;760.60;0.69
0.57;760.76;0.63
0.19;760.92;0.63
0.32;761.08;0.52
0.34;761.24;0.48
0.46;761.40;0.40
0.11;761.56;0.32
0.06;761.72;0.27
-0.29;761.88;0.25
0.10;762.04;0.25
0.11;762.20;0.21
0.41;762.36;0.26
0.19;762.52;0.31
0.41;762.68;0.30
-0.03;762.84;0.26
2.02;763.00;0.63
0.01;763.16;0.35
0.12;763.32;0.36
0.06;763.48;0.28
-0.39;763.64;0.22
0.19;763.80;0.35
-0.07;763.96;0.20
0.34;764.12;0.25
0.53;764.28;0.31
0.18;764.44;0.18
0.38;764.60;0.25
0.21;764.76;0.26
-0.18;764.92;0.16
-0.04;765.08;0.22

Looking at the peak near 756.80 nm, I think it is [O II]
